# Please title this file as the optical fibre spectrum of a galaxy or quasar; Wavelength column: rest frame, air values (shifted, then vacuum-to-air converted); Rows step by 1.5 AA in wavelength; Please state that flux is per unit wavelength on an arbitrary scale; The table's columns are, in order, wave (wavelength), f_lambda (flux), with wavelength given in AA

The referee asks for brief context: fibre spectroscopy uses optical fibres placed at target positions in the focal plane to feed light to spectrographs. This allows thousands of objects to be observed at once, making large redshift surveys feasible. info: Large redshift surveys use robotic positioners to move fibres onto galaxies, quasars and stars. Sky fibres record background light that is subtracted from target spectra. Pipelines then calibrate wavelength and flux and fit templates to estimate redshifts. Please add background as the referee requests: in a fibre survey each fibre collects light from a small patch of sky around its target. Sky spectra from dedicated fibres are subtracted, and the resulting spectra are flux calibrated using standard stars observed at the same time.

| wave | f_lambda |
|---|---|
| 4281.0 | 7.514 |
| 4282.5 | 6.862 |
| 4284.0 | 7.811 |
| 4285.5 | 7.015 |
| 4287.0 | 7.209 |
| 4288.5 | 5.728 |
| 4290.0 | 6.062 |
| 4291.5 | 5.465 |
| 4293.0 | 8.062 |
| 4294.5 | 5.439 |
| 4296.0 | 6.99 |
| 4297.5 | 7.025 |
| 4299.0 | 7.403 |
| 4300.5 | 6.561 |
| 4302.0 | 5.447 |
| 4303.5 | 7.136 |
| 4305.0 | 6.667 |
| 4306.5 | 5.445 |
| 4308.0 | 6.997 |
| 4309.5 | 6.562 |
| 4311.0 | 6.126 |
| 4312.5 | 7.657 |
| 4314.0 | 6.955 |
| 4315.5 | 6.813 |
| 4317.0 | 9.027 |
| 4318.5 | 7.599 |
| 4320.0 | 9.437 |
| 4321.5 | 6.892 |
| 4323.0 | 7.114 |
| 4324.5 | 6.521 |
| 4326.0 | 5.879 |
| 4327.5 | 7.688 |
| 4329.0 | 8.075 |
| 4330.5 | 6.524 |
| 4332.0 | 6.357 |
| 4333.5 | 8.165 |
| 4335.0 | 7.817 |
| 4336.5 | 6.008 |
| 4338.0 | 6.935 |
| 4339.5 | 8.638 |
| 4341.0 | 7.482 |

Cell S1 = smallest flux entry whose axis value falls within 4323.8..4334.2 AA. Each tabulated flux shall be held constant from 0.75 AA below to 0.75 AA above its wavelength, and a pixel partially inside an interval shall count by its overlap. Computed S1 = 5.879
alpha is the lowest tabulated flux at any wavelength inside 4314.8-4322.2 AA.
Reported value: 6.813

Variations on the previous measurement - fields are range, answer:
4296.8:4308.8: 5.445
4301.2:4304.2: 5.447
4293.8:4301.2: 5.439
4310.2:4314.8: 6.126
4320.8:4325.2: 6.521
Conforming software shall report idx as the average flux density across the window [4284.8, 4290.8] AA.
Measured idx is 6.49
